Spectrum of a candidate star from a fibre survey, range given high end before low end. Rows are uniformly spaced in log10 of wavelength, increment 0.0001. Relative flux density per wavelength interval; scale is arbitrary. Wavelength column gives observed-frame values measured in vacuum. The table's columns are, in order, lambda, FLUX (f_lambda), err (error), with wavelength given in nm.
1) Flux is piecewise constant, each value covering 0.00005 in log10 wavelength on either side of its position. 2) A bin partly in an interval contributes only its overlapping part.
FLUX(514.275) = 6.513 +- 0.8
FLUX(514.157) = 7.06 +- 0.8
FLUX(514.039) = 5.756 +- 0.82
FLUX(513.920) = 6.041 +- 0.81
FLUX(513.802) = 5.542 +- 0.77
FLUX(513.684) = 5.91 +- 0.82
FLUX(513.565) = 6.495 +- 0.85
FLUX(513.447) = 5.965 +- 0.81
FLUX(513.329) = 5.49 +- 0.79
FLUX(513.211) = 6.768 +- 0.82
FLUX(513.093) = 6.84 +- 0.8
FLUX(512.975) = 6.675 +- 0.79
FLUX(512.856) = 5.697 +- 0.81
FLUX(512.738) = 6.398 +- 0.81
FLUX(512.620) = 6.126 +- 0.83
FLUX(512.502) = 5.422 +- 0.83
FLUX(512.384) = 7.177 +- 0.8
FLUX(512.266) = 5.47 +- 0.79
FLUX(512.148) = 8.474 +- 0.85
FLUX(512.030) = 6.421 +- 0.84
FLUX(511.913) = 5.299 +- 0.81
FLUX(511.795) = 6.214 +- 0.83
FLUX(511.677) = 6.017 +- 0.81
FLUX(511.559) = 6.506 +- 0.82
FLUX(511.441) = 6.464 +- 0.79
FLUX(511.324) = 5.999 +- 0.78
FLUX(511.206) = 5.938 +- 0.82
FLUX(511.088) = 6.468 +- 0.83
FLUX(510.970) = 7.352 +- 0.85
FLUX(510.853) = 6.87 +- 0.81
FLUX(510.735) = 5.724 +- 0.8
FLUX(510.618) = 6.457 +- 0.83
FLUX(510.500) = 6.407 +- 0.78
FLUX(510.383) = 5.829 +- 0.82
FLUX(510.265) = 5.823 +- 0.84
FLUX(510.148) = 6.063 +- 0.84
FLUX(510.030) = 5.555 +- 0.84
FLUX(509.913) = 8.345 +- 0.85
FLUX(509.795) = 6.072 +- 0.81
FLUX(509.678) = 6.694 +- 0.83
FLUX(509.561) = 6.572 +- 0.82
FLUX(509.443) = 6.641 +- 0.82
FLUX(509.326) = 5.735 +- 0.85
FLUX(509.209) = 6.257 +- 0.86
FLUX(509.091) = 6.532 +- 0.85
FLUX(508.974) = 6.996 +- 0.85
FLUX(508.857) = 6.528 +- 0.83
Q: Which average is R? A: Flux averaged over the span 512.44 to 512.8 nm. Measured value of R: 5.99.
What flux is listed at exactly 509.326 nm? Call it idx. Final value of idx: 5.735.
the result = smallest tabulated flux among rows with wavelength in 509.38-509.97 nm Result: 6.072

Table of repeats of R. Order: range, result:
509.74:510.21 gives 6.5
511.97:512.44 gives 6.89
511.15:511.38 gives 5.96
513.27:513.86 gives 5.88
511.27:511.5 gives 6.25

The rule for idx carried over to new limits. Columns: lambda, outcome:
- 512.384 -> 7.177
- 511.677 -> 6.017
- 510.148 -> 6.063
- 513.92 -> 6.041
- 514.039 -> 5.756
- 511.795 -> 6.214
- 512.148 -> 8.474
